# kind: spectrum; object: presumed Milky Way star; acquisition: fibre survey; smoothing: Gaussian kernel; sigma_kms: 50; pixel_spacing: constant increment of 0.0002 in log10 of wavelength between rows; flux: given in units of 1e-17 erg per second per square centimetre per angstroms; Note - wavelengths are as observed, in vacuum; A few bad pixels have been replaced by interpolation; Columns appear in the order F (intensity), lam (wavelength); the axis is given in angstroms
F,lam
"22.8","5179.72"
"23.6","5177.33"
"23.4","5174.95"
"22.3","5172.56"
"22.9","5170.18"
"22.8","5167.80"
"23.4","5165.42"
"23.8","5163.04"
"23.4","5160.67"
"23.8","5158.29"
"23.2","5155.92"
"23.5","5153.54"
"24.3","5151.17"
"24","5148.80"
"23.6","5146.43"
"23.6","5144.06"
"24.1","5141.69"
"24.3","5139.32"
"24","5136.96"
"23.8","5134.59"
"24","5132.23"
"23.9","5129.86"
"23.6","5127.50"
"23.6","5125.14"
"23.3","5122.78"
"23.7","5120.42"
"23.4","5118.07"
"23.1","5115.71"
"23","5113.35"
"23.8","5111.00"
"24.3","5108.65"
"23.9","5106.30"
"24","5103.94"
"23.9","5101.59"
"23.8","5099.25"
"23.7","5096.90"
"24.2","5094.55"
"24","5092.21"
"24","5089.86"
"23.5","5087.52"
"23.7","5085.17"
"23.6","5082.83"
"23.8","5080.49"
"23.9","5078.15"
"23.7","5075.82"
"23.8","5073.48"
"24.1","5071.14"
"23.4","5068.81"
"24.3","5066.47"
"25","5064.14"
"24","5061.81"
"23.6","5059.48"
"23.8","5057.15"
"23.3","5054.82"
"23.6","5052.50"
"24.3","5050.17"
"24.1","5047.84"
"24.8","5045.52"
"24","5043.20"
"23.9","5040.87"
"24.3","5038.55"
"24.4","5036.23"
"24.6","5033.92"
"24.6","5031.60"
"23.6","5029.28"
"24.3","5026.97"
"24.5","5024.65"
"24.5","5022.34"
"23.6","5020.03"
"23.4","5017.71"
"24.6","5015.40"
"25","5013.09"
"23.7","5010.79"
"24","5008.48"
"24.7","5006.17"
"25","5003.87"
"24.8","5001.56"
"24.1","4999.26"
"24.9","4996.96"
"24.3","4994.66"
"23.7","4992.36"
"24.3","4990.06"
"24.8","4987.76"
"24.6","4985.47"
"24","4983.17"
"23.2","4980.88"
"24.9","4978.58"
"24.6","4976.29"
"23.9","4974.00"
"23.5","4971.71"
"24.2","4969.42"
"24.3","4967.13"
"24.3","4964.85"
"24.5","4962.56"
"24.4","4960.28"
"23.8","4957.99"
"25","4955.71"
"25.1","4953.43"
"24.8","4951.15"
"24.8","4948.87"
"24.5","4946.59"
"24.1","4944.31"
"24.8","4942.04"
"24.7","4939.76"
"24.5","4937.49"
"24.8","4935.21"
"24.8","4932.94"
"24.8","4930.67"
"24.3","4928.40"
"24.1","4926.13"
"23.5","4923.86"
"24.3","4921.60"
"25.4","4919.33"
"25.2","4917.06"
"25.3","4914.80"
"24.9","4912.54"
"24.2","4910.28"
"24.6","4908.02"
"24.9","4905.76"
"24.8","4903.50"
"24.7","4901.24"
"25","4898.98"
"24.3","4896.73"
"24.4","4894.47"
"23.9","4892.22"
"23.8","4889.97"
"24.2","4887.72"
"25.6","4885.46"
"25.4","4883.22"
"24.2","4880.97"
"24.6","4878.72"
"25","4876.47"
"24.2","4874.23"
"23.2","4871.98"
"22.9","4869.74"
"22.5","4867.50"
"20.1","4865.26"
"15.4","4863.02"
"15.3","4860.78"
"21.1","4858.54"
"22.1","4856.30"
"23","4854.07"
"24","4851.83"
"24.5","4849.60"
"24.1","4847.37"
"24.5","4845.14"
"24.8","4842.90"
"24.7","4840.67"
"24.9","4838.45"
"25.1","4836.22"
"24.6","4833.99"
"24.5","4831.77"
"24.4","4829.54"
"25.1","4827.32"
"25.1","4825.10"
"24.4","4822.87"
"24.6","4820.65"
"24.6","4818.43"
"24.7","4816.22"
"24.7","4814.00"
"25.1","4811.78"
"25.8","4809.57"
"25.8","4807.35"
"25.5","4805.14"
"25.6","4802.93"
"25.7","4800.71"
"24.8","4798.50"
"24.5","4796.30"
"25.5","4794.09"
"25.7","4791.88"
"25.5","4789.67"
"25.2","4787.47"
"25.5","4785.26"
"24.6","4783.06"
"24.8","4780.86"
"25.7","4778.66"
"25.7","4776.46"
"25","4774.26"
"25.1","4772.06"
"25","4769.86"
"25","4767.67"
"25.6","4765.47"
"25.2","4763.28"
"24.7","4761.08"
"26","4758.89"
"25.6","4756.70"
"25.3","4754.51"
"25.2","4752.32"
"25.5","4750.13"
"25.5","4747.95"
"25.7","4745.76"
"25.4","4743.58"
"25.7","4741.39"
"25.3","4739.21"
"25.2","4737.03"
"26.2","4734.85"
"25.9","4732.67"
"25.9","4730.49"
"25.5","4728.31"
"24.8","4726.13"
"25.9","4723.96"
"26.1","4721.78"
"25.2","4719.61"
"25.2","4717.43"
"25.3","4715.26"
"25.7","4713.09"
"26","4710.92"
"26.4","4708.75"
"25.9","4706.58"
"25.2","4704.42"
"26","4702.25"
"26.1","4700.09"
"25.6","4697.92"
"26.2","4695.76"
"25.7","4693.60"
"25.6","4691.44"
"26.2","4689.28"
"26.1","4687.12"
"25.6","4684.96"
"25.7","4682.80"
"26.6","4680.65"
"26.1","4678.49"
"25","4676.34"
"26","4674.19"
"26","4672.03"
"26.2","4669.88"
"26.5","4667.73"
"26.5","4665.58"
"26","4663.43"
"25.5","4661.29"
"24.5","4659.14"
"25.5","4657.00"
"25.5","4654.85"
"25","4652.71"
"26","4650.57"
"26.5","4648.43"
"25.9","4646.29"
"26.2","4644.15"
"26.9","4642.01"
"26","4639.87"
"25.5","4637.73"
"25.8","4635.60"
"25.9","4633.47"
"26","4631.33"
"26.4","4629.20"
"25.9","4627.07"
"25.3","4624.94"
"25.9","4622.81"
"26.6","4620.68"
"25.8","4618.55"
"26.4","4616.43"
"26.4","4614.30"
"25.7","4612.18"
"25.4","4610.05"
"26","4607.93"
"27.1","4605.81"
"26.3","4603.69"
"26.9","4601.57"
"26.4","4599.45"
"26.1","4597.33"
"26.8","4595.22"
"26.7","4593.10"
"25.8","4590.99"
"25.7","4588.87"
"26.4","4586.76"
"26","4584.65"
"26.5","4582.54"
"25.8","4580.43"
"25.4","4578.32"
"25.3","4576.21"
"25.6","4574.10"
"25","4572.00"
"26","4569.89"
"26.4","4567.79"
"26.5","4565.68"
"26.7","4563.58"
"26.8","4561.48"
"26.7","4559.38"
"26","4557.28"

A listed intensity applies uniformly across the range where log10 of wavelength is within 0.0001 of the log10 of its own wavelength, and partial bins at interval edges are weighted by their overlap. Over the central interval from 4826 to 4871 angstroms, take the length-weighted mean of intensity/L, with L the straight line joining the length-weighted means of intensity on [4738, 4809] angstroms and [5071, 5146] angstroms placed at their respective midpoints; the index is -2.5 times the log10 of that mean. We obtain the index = 0.10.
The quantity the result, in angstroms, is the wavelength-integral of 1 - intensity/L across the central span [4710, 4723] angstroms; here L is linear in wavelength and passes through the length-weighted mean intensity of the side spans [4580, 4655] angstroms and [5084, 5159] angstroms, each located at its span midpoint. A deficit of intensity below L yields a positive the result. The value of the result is 0.0 angstroms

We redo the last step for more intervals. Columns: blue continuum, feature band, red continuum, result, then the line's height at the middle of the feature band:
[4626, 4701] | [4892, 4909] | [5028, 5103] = 0.11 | 24.8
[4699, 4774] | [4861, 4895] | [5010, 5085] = 2.45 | 24.9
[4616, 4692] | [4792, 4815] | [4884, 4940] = -0.15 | 25.2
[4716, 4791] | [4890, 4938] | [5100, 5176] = 0.13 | 24.7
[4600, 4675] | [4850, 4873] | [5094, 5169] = 3.60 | 25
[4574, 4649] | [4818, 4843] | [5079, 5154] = 0.36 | 25.1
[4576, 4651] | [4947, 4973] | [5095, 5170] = 0.07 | 24.5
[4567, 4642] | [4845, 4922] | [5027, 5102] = 3.78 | 24.8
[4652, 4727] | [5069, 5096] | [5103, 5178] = 0.06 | 23.9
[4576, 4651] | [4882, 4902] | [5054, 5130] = 0.14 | 24.8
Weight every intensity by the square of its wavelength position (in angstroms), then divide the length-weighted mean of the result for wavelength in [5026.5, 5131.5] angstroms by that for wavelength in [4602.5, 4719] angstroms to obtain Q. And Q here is 1.1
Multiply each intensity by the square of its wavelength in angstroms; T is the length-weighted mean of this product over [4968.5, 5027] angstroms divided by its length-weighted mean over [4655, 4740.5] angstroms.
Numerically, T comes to 1.07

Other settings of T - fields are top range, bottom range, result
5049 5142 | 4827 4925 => 1.09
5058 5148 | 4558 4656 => 1.12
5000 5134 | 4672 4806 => 1.07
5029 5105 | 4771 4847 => 1.06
